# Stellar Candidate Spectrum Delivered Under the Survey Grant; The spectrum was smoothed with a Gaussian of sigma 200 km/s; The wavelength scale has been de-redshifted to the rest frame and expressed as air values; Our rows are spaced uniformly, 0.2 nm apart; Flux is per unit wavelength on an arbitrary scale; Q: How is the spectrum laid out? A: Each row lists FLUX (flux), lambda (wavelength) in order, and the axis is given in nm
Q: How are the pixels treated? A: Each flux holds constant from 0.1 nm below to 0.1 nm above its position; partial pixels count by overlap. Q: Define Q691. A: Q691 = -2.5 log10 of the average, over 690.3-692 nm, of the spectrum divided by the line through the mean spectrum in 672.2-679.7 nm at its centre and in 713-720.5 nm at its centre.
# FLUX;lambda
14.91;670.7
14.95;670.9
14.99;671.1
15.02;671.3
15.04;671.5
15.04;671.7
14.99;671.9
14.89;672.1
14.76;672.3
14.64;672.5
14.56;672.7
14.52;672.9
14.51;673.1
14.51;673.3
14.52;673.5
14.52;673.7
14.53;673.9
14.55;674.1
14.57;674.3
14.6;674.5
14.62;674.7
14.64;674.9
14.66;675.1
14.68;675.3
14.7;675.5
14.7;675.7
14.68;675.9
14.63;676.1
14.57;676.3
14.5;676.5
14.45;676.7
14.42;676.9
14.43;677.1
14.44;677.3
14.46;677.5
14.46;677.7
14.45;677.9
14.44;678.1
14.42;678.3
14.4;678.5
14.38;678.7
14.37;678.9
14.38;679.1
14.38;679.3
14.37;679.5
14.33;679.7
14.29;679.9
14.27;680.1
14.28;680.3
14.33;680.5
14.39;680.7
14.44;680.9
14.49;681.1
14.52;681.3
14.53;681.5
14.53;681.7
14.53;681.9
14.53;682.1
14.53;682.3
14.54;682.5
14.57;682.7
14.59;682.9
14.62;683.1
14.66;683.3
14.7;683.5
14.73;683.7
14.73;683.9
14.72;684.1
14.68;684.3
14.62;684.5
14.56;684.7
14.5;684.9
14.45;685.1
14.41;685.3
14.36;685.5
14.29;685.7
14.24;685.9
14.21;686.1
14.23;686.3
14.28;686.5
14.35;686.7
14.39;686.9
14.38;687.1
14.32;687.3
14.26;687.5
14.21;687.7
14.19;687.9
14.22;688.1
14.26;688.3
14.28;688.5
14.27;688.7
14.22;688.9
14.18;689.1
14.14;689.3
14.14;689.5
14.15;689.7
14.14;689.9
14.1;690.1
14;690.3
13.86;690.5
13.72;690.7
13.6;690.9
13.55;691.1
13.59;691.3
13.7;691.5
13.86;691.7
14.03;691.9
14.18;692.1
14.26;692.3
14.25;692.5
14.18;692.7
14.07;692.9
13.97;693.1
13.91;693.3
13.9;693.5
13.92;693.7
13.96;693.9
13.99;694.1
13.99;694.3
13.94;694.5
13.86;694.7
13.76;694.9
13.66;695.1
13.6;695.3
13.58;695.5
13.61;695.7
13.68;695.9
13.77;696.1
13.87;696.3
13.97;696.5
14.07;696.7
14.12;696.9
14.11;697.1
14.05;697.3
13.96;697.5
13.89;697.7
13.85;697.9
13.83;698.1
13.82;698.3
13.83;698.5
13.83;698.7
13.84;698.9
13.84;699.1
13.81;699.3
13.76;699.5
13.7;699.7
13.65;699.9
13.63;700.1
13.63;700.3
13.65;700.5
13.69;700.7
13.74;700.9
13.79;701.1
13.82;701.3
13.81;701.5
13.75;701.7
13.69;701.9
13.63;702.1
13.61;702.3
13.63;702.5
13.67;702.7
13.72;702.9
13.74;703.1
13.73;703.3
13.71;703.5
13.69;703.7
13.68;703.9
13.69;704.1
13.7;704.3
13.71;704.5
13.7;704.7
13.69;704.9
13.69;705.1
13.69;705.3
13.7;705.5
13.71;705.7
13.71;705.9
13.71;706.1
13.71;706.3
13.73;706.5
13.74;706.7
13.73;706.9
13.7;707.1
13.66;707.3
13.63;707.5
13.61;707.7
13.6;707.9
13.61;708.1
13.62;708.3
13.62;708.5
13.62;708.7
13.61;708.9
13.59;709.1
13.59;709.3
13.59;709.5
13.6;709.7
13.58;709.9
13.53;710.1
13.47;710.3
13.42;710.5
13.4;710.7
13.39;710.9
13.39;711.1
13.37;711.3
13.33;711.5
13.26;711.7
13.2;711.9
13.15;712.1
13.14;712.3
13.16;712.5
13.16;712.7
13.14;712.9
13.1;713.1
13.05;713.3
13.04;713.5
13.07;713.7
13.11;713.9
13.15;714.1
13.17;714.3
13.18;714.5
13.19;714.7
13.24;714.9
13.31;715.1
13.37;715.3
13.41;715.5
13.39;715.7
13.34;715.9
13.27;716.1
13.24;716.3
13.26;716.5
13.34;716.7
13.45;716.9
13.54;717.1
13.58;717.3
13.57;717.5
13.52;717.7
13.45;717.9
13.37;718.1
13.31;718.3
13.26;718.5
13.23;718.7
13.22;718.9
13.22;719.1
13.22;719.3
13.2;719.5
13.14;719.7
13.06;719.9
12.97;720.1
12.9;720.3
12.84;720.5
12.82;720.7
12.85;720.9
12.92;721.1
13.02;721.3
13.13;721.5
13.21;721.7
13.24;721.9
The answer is 0.02 mag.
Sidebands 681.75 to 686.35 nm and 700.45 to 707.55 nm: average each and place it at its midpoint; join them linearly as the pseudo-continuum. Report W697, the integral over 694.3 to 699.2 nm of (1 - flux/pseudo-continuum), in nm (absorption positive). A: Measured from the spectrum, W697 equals 0.05 nm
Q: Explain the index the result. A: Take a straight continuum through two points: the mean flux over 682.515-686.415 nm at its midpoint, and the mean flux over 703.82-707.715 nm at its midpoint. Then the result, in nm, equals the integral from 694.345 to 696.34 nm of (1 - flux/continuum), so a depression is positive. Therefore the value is 0.05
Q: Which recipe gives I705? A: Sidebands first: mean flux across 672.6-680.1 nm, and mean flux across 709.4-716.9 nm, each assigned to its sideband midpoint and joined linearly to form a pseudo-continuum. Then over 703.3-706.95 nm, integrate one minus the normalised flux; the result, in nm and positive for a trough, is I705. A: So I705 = -0.04 nm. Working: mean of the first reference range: 14.5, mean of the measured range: 13.7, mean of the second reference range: 13.3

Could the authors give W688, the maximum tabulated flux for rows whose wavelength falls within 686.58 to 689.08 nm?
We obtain 14.39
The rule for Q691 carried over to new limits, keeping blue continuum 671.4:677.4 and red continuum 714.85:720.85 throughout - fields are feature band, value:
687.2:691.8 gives 0.01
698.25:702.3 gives 0.01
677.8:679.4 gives 0.01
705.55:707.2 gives -0.01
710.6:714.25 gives 0.02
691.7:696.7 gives 0.01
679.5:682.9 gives 0.00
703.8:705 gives 0.00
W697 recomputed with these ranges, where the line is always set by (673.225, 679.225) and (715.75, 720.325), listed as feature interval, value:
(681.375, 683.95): -0.05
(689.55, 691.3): 0.03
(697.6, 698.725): 0.00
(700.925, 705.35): 0.01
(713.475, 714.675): 0.03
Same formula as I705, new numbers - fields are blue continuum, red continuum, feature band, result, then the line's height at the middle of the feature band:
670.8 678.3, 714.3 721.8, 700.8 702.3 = 0.00 nm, 13.8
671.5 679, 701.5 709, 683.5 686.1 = -0.04 nm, 14.3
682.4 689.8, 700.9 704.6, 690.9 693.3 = 0.03 nm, 14.1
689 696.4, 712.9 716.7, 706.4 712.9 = -0.05 nm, 13.4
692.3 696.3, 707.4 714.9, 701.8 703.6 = -0.01 nm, 13.6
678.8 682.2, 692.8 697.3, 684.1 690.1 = -0.06 nm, 14.2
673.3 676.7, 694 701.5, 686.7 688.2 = -0.01 nm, 14.2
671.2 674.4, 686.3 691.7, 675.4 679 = 0.01 nm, 14.5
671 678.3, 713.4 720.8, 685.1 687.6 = -0.01 nm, 14.2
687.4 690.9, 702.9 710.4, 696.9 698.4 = 0.00 nm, 13.9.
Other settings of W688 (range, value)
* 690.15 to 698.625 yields 14.26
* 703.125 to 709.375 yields 13.74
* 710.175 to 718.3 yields 13.58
